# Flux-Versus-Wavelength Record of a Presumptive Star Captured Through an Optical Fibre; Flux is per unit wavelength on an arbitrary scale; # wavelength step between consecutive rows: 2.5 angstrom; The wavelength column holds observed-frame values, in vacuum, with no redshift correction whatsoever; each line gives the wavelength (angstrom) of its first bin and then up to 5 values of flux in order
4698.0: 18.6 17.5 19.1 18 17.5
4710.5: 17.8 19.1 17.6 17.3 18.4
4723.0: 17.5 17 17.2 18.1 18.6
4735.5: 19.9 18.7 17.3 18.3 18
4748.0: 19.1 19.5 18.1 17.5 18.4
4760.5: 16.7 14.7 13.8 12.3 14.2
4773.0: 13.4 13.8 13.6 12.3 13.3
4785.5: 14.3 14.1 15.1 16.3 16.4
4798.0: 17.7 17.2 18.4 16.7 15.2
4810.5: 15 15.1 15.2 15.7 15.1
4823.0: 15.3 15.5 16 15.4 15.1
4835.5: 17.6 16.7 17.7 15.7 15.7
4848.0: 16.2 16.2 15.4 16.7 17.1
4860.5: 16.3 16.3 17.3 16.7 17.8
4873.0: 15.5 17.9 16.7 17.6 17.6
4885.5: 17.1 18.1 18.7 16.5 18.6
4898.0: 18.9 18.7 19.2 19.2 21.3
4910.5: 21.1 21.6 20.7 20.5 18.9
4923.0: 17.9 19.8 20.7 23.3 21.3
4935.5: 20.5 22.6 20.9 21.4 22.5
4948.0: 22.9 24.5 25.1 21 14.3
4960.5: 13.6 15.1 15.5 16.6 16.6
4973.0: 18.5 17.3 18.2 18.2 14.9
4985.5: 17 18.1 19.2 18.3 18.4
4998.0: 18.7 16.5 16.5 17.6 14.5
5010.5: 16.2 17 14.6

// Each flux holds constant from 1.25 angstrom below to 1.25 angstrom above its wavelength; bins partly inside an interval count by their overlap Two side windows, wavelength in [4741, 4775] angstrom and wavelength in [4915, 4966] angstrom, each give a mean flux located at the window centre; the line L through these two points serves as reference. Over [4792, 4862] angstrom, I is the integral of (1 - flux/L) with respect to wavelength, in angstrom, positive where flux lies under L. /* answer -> 6.6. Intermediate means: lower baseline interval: 16.4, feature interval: 16.2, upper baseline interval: 20.2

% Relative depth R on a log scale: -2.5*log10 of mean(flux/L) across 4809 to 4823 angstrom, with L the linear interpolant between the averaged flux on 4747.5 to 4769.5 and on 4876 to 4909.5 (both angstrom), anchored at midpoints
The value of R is 0.140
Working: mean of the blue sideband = 16.6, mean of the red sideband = 18.3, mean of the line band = 15.2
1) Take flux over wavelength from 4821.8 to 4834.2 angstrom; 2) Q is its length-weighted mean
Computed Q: 15.5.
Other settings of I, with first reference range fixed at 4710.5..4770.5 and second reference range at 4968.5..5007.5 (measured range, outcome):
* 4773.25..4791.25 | 3.86 angstrom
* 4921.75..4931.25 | -1.50 angstrom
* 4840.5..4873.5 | 1.97 angstrom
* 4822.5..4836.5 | 1.34 angstrom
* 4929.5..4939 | -2.37 angstrom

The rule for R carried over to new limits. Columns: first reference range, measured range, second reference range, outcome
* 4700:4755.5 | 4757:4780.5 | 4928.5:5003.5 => 0.26 mag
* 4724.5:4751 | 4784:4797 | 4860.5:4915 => 0.20 mag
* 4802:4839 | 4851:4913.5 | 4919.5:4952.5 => 0.06 mag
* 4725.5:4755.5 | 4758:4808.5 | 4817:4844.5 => 0.14 mag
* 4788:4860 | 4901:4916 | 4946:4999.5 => -0.18 mag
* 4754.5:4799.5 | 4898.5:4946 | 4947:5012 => -0.21 mag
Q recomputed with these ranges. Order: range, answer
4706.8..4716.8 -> 18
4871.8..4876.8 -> 16.7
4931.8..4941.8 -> 21.3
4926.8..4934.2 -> 21.8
